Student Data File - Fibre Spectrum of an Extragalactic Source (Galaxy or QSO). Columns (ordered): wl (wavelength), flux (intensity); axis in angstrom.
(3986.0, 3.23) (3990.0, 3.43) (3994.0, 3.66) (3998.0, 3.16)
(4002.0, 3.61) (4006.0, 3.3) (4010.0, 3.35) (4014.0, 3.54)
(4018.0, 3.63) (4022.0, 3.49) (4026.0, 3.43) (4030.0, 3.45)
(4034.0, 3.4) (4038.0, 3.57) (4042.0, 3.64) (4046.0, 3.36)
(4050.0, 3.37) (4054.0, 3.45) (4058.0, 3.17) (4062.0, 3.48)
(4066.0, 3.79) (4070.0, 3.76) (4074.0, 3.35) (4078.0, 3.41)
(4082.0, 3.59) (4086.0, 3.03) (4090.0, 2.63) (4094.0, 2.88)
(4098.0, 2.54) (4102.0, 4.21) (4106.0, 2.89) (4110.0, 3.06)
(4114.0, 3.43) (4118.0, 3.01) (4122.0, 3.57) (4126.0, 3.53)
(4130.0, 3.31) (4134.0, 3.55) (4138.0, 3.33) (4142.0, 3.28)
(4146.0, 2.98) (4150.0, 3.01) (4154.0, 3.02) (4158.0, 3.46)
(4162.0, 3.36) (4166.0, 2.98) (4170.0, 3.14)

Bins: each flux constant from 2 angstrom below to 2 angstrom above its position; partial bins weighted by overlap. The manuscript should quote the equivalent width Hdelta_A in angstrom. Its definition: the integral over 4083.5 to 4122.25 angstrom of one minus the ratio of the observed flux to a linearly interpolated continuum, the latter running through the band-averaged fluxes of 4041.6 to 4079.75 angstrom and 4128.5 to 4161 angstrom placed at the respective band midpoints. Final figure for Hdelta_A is 2.8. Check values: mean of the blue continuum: 3.47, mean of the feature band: 3.11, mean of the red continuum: 3.25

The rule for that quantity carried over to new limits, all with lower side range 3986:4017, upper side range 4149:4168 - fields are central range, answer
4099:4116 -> -0.5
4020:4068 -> -1.5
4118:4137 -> -1.2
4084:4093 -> 1.2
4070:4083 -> -0.7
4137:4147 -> 0.0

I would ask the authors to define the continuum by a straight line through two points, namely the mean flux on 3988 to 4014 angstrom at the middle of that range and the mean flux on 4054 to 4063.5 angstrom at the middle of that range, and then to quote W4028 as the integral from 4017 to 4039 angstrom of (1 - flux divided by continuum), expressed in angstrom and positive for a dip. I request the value -0.63 angstrom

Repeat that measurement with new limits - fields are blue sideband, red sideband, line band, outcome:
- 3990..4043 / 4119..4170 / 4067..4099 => 1.73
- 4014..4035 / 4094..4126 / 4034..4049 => -0.25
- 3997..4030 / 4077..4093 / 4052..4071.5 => -1.76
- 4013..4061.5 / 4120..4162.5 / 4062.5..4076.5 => -0.81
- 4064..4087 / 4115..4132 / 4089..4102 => 1.97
